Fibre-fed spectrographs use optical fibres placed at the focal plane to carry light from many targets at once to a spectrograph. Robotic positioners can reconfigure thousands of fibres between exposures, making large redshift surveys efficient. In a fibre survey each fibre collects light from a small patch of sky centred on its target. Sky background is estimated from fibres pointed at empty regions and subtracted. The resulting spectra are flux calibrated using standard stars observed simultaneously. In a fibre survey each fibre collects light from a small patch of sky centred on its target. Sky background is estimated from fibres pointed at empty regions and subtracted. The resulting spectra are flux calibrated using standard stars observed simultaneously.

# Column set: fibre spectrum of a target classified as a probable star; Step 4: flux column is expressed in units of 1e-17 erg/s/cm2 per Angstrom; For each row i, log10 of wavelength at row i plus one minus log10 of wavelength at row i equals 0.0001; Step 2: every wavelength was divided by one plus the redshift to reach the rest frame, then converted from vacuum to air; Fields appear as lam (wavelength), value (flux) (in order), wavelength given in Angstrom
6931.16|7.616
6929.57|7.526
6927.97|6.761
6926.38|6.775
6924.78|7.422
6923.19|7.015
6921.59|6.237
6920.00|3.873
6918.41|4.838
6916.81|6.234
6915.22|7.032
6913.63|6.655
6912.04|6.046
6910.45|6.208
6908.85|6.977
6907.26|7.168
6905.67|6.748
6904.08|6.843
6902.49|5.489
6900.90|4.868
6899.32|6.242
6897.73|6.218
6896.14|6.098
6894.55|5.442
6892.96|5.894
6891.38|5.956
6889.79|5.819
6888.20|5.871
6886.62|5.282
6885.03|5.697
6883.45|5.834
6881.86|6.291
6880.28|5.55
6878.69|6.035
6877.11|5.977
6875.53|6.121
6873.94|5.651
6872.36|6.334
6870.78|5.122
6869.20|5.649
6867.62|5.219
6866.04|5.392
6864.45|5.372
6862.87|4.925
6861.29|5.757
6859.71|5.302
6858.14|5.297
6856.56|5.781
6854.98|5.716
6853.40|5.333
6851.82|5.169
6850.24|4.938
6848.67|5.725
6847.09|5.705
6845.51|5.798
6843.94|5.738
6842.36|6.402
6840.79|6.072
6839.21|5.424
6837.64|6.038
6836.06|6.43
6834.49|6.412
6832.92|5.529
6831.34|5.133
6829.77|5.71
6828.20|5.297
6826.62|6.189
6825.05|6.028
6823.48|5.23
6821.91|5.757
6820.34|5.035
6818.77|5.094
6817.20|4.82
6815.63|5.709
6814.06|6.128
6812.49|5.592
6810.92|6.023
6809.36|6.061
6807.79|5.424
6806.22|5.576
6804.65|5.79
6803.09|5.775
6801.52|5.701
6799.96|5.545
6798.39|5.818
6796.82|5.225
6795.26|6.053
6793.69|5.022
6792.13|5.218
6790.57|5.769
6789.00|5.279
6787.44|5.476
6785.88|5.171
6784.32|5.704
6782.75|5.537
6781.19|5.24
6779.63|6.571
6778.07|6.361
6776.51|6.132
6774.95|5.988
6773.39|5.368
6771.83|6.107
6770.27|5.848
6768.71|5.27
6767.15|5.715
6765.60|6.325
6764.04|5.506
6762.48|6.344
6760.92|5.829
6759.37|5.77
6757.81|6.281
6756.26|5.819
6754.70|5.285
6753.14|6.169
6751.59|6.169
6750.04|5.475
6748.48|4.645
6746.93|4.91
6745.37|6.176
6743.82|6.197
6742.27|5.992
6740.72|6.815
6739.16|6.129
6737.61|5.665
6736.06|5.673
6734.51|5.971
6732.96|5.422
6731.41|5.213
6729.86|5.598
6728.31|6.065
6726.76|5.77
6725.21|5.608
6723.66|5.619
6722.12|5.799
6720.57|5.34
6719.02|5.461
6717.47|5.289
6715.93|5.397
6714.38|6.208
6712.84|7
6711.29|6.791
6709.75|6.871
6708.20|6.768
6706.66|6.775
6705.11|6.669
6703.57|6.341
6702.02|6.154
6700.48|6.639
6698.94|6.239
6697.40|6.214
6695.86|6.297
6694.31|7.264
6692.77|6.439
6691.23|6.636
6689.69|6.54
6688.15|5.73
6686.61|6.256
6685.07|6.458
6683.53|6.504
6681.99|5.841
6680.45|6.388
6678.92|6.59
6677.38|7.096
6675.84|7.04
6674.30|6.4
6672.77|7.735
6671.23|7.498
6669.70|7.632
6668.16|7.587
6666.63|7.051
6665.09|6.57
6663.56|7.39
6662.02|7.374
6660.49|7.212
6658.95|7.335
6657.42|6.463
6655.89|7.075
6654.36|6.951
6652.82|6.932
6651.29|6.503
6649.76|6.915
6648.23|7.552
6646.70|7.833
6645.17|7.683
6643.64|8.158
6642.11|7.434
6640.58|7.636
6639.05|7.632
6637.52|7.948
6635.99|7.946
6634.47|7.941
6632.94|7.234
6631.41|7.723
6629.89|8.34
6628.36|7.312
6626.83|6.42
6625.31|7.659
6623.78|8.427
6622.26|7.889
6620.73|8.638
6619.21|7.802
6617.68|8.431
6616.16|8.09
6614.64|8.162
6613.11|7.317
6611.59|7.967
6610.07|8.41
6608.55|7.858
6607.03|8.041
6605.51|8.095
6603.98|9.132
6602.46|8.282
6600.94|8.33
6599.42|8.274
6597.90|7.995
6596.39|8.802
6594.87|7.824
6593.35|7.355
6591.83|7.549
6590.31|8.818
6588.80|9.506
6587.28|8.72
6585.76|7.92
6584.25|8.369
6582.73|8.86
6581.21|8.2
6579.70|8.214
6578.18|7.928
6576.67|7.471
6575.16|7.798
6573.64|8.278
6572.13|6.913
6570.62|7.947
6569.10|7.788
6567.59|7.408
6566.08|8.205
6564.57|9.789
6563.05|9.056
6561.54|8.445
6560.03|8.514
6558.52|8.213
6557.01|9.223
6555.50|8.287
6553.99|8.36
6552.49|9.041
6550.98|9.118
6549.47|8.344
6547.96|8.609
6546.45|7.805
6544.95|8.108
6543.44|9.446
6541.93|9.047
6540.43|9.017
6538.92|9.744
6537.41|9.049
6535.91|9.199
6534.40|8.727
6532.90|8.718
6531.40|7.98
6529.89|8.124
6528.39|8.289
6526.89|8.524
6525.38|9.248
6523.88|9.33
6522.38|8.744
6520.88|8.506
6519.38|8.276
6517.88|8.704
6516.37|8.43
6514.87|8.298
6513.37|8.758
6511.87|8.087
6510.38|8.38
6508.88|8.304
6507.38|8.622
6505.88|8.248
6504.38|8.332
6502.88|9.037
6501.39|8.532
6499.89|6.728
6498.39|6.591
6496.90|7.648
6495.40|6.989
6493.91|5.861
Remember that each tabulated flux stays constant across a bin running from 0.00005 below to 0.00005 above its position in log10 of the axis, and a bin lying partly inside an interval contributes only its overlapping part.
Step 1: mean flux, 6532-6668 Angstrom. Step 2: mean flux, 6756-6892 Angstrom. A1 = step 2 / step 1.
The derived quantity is 0.71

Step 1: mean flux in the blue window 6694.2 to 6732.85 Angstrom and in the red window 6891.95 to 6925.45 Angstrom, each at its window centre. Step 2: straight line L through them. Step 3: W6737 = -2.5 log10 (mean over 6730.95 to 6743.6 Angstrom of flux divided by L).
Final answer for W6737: 0.040 mag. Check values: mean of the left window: 6.1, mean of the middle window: 5.89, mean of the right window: 6.16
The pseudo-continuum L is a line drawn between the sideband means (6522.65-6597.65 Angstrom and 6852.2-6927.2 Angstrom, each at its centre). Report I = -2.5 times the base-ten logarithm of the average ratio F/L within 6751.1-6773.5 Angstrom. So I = 0.18 mag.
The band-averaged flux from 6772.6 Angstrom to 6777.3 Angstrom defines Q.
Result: 5.83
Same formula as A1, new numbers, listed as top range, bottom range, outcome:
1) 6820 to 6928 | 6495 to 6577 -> 0.70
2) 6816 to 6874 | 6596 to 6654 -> 0.71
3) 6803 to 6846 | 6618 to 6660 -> 0.76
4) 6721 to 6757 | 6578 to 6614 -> 0.70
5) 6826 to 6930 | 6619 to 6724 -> 0.85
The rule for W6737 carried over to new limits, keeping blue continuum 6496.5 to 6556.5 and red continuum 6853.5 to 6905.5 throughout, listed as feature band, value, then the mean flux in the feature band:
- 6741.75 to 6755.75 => 0.19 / 5.66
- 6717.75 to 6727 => 0.24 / 5.57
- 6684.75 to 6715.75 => 0.10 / 6.49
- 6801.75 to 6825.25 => 0.12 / 5.59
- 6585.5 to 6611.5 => -0.05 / 8.29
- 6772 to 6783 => 0.11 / 5.92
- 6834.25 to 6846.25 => 0.00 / 6.03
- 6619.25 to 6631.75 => -0.01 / 7.81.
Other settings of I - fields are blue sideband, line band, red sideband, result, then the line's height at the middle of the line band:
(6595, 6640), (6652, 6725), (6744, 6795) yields 0.057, 6.93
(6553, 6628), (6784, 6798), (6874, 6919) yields 0.240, 6.78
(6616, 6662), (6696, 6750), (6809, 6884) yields 0.139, 6.79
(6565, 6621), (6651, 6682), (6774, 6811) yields 0.032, 7.23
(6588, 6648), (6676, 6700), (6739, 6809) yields 0.086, 6.98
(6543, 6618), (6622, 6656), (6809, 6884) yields 0.026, 7.71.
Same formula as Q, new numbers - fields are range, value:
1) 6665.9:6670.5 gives 7.44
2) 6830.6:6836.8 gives 5.88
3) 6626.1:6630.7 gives 7.37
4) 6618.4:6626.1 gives 8.08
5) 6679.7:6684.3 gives 6.24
